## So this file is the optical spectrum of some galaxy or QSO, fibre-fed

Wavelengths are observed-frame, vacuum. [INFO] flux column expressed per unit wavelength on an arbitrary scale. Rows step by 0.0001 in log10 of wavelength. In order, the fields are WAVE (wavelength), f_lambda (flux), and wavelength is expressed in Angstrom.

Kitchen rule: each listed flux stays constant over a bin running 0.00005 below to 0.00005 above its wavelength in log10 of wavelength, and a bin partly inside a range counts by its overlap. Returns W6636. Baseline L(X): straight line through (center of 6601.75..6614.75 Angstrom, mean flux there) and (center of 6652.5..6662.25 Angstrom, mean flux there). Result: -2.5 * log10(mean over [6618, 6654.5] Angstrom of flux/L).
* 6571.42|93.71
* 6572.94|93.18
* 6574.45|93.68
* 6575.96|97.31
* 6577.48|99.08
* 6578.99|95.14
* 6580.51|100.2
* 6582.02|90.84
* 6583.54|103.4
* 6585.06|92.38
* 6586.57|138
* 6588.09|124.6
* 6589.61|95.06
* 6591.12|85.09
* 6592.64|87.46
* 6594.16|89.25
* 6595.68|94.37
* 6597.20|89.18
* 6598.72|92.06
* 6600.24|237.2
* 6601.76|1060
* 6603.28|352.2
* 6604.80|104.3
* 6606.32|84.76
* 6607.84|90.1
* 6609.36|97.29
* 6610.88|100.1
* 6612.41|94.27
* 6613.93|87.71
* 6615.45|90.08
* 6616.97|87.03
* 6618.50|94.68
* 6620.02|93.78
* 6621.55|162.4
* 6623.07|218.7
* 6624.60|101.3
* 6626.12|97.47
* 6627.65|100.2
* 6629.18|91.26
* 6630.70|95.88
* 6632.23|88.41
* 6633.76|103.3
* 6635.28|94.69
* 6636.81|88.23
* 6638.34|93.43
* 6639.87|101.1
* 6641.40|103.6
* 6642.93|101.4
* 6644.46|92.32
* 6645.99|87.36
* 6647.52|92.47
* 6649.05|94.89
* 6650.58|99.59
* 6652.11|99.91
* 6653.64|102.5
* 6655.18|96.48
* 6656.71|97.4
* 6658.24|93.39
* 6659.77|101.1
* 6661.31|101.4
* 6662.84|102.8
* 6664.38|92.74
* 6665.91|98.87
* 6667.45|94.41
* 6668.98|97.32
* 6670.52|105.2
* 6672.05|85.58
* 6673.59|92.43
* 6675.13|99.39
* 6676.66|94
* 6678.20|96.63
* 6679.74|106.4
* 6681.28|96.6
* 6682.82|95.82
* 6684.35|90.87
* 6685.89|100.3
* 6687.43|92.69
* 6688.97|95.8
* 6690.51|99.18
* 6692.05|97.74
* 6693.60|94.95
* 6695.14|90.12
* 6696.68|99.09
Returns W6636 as 0.270 mag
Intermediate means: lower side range 182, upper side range 98.8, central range 104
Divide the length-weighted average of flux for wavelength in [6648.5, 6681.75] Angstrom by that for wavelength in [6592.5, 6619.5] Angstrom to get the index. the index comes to 0.6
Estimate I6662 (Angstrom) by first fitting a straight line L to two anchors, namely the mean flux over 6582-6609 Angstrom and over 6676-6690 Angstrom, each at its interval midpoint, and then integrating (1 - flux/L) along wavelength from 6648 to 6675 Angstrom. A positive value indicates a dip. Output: 4.2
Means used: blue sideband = 174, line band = 97.4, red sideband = 96.6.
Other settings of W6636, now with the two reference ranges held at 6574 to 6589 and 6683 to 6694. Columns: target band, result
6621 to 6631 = -0.23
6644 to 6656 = 0.03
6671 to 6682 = 0.01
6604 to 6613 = 0.06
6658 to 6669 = 0.00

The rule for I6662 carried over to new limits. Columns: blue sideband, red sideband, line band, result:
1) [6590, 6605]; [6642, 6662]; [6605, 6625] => 8.3 Angstrom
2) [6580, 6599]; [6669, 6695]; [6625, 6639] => 0.4 Angstrom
